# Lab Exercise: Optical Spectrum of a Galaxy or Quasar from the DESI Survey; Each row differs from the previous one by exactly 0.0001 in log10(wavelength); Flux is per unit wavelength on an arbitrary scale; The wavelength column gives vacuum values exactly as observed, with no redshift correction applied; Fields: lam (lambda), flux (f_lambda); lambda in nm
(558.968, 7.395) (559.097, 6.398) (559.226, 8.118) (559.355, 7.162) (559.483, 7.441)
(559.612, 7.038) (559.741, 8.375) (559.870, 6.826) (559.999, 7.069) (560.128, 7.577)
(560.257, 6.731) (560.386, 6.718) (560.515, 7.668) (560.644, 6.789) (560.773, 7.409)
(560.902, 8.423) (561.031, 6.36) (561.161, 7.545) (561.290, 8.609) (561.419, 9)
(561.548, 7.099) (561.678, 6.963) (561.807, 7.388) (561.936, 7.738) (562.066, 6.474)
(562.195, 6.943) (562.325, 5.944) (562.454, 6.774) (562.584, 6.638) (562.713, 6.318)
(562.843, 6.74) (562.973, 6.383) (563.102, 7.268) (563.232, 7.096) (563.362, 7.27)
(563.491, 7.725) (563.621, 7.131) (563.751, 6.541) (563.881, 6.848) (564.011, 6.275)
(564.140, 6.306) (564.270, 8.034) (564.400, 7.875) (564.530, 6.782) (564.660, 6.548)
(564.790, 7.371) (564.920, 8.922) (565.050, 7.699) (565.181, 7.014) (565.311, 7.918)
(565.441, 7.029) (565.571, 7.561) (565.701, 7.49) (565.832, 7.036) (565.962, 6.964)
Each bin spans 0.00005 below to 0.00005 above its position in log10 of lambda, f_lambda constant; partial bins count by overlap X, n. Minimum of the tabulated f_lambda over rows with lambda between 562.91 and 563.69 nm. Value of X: 6.383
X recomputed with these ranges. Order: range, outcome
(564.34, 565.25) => 6.548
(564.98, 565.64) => 7.014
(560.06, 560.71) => 6.718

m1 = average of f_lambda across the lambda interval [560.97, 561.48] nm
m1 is 7.88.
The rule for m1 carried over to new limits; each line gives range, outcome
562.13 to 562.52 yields 6.55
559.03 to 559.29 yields 7.24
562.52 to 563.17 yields 6.67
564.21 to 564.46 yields 7.95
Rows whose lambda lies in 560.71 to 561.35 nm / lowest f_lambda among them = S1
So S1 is 6.36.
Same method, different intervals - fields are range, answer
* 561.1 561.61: 7.099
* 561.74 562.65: 5.944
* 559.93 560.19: 7.069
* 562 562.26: 6.474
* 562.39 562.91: 6.318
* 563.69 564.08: 6.275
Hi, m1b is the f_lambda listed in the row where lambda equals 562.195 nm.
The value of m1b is 6.943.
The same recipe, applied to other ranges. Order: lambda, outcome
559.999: 7.069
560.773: 7.409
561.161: 7.545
